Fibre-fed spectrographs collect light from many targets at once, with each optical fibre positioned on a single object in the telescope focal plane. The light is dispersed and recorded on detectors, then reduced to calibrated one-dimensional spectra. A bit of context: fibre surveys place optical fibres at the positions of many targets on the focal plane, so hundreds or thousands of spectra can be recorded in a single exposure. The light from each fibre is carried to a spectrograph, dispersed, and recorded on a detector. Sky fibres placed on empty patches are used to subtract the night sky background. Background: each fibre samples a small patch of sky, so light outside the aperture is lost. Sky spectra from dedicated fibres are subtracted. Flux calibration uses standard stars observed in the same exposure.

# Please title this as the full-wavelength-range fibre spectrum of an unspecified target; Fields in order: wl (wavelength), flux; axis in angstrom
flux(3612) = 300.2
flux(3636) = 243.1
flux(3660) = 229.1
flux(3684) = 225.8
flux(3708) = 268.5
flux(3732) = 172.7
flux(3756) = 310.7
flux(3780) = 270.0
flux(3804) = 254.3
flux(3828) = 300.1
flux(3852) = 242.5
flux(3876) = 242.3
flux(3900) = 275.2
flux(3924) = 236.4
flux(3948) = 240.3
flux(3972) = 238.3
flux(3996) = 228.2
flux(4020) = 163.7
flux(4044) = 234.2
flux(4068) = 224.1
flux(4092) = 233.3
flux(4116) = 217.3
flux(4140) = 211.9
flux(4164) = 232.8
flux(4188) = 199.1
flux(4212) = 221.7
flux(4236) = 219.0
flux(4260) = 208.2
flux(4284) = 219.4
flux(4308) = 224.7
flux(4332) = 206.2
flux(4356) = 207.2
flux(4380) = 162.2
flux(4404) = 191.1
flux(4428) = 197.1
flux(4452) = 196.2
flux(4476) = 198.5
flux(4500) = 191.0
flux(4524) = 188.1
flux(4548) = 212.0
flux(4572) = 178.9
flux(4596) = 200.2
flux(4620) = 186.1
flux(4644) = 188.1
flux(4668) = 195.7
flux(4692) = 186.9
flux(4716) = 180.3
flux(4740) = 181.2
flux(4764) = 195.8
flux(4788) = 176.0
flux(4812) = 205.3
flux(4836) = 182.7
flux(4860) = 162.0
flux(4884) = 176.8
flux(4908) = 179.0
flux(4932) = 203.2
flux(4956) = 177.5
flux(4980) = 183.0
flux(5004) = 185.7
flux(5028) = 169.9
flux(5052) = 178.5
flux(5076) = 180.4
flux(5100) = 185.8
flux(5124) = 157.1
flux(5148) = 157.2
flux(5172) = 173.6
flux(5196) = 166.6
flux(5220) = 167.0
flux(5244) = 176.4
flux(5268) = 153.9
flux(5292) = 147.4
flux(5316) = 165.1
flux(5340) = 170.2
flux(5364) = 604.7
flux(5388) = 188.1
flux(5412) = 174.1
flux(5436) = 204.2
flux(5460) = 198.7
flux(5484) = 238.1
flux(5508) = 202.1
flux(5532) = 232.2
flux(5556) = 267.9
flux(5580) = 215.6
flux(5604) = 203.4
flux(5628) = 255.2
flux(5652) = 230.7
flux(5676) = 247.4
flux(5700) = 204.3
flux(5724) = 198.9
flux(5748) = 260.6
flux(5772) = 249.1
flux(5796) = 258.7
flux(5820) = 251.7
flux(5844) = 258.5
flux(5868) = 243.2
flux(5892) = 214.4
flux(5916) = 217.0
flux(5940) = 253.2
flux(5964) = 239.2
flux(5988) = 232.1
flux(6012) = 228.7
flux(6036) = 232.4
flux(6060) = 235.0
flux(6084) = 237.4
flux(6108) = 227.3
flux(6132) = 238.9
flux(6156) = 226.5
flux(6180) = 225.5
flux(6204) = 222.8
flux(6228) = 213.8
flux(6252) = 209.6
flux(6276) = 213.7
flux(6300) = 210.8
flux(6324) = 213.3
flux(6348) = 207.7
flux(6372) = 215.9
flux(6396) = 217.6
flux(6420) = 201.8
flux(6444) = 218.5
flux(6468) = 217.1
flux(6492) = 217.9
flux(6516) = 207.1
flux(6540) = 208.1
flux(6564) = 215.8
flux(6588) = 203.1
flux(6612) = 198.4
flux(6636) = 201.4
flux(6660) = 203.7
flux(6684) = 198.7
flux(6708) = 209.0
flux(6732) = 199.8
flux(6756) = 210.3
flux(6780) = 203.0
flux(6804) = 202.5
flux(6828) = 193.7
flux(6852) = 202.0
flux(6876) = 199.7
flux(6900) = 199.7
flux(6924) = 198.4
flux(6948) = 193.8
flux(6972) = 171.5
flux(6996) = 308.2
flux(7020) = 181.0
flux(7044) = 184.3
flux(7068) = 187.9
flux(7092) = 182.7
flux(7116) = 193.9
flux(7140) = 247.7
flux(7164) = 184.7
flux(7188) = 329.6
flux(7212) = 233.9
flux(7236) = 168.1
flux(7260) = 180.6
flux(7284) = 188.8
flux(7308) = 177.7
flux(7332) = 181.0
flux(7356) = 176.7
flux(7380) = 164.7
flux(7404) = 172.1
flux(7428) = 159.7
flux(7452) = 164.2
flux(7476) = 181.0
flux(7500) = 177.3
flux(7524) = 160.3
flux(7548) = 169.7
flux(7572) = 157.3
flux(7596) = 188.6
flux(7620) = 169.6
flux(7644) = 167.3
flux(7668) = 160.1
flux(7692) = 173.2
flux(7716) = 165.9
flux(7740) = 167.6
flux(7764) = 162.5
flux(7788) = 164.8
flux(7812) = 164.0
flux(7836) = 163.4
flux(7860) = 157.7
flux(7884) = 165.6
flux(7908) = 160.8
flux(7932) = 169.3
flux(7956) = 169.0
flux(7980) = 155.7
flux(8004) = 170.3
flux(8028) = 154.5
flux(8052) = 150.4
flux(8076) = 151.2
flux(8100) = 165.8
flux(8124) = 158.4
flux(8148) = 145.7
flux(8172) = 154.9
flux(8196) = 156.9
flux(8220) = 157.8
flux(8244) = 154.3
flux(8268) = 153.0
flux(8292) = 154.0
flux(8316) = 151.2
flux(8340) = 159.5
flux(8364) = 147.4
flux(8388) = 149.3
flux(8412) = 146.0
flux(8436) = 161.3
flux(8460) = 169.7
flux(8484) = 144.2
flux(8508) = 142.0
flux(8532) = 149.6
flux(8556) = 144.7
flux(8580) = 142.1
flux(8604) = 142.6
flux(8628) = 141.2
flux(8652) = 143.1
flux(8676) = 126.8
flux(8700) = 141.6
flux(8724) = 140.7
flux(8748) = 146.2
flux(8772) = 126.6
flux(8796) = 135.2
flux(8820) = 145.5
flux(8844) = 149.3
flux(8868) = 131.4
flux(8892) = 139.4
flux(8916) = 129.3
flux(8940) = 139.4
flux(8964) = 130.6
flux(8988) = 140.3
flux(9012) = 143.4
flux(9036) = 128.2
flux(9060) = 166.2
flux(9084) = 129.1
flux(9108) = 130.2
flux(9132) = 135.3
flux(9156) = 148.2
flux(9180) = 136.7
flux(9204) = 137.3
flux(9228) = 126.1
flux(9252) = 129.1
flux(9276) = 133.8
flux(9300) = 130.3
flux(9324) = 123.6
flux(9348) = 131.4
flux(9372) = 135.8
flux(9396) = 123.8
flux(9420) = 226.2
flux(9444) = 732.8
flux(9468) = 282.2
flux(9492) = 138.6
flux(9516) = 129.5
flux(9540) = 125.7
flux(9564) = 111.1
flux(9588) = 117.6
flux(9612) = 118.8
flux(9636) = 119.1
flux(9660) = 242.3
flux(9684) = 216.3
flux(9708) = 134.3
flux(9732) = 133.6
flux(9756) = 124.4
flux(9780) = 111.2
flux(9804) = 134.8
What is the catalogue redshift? 0.44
